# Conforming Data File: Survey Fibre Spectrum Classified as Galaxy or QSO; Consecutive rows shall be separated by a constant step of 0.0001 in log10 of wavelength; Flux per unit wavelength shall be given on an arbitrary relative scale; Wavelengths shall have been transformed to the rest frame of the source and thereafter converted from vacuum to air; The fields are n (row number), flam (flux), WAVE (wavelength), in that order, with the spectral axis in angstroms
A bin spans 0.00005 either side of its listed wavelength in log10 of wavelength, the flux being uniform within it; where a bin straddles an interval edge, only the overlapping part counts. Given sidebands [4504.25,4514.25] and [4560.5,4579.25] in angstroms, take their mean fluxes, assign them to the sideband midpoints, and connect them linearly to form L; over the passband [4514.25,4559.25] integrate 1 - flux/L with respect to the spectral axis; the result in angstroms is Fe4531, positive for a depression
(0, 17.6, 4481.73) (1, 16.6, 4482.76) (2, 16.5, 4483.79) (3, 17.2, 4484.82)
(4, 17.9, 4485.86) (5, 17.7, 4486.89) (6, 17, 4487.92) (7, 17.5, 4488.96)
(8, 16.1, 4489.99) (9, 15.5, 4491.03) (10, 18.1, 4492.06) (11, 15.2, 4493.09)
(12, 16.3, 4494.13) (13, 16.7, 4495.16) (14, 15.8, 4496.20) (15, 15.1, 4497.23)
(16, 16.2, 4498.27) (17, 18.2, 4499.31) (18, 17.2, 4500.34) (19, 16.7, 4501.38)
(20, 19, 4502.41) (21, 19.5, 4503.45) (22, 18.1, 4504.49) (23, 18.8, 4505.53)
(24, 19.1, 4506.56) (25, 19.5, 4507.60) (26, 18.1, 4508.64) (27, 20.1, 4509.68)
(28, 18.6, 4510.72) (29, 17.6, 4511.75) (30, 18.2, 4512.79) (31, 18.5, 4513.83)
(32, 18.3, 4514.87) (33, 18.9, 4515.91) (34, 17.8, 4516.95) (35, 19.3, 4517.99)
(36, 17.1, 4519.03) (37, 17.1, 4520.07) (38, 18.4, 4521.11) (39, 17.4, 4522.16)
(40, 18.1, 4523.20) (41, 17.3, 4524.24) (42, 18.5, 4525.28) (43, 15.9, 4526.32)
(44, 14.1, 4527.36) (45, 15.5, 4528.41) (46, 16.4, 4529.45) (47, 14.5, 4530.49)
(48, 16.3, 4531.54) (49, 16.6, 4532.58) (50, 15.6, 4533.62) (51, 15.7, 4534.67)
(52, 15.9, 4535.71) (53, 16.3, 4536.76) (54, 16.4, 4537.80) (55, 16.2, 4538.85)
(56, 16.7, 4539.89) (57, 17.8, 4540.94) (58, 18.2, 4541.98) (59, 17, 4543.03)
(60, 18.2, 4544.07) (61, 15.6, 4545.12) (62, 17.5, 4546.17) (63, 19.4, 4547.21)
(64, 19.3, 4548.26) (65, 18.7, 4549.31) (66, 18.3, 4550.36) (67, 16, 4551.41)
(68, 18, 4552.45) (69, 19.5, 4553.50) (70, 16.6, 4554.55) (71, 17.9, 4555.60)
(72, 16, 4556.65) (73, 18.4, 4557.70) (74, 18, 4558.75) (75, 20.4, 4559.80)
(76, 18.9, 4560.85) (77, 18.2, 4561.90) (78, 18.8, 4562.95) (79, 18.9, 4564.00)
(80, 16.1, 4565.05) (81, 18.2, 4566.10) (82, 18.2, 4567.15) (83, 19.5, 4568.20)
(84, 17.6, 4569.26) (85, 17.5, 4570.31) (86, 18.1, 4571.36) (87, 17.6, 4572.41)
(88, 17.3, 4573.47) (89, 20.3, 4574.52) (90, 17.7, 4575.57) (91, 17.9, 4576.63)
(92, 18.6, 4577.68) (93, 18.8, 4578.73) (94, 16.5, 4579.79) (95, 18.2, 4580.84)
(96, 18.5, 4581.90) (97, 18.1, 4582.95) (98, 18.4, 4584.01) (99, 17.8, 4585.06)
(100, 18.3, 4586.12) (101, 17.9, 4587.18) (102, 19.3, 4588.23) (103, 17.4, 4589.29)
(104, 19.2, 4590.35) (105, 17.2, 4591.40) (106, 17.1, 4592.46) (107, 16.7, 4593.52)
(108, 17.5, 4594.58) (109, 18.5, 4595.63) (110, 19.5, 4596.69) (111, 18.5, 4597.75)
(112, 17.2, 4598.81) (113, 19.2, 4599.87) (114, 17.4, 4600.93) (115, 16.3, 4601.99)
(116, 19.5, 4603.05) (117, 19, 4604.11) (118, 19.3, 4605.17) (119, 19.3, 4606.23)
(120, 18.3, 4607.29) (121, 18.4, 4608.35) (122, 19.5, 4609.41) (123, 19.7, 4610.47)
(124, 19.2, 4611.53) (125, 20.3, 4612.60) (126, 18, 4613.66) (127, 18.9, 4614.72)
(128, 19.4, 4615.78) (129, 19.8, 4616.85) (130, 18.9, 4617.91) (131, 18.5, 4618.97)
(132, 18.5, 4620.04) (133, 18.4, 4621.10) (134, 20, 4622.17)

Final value 3.05 angstroms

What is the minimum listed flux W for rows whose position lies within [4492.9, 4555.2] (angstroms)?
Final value 14.1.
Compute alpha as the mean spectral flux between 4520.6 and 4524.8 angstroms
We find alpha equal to 17.8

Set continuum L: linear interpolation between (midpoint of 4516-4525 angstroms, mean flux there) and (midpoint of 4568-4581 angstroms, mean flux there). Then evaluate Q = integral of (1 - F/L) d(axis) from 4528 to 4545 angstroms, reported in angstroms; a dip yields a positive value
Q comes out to 1.4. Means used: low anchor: 17.9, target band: 16.4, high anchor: 18.1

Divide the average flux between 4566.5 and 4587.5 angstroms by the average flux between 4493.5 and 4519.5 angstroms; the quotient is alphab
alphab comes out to 1.01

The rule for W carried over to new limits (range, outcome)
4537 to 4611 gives 15.6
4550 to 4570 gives 16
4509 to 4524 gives 17.1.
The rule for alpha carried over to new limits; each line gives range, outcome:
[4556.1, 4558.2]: 17.2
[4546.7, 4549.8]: 19.1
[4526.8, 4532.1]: 15.4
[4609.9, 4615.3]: 19.2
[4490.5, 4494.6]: 16.3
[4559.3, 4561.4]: 19.6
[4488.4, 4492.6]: 16.8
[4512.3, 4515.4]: 18.3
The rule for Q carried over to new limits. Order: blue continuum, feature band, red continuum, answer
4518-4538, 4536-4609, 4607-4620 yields -0.7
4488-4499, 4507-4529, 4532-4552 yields -1.5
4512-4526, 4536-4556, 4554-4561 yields 0.5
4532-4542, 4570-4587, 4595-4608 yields -0.3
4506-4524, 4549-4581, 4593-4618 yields 0.8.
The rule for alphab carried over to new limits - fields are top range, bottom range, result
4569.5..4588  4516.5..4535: 1.08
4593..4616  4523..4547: 1.12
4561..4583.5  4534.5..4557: 1.04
